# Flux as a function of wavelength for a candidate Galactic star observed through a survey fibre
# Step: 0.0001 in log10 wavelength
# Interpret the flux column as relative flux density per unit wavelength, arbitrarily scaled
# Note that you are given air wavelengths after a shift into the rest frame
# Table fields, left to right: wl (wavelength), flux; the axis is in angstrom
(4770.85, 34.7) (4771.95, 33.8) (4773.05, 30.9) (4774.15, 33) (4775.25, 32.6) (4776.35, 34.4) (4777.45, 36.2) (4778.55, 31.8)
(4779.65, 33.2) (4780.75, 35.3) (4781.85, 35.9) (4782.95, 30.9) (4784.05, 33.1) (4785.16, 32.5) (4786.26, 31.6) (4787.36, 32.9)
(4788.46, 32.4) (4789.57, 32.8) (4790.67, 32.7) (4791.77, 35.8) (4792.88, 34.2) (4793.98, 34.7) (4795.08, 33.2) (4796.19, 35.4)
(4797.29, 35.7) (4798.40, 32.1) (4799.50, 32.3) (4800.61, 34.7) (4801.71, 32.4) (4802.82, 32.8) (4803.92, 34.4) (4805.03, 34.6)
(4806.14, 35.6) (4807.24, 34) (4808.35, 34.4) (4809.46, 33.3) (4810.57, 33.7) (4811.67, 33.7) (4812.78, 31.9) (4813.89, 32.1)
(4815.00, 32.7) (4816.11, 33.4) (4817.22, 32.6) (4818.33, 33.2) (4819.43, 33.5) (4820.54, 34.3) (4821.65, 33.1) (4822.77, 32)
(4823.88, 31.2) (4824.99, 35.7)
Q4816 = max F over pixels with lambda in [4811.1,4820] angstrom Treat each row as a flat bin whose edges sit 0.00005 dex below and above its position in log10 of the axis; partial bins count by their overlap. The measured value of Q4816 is 33.7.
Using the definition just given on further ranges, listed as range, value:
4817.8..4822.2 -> 34.3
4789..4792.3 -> 35.8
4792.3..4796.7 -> 35.4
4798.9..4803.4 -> 34.7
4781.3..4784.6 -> 35.9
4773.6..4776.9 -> 34.4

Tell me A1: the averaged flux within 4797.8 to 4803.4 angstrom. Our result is 32.9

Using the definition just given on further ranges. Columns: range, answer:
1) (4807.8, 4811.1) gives 33.7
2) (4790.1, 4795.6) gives 34.2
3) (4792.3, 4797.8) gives 34.6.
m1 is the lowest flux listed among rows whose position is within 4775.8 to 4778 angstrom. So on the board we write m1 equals 34.4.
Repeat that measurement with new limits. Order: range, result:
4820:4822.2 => 33.1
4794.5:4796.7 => 33.2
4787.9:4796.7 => 32.4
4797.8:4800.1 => 32.1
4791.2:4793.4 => 34.2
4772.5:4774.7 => 30.9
